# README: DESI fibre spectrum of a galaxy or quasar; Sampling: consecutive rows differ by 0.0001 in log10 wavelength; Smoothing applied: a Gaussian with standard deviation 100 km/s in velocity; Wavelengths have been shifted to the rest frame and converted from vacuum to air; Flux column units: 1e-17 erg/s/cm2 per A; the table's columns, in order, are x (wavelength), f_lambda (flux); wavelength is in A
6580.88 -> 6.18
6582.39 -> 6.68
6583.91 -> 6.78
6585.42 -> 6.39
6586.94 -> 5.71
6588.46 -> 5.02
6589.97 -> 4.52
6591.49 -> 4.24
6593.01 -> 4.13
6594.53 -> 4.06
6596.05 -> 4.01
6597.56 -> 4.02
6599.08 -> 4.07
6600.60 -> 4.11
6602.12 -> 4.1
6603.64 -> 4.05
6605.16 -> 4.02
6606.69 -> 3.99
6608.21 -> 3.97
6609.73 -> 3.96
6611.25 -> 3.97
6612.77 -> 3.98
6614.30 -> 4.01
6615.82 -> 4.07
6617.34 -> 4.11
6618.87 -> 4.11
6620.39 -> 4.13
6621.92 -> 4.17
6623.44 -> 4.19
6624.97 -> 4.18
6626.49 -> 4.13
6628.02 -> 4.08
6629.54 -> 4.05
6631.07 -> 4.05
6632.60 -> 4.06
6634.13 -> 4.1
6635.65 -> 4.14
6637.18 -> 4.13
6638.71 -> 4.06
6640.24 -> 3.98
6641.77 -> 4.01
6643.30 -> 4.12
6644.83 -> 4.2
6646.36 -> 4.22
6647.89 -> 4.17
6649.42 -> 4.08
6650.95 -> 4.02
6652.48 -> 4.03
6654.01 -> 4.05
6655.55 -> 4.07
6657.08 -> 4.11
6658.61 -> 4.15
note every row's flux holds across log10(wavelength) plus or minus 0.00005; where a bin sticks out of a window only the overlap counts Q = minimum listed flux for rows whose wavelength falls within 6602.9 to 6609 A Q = 3.97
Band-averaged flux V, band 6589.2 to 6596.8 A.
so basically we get 4.19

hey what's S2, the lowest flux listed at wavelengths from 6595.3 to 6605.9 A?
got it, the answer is 4.01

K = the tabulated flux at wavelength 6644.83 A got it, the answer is 4.2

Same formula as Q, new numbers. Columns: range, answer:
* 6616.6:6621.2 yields 4.11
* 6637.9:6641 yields 3.98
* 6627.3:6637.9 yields 4.05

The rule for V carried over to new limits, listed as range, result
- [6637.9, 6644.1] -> 4.04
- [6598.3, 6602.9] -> 4.09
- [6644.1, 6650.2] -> 4.17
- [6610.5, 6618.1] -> 4.03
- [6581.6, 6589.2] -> 6.12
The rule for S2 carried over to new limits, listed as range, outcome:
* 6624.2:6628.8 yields 4.08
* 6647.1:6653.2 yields 4.02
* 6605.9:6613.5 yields 3.96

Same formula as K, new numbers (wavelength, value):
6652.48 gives 4.03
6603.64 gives 4.05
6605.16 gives 4.02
